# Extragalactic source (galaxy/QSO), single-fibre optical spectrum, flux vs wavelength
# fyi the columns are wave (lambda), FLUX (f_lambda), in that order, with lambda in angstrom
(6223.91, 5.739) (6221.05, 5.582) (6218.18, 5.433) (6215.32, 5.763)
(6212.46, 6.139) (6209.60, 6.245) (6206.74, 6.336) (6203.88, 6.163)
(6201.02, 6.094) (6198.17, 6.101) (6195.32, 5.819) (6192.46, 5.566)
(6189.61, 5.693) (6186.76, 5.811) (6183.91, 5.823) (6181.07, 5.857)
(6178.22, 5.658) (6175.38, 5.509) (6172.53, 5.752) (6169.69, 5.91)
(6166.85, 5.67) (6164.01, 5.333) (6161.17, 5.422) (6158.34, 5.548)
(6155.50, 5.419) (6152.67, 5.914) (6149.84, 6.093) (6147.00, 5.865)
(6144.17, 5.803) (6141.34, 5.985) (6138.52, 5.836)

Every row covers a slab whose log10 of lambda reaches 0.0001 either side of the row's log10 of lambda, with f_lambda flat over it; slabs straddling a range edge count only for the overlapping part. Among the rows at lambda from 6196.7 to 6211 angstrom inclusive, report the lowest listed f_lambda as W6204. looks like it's 6.094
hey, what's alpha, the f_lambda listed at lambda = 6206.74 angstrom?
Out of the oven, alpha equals 6.336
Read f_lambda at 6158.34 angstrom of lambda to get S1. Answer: 5.548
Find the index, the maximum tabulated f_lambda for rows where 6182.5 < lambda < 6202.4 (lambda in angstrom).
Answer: 6.101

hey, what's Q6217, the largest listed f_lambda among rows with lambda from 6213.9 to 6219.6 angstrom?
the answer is 5.763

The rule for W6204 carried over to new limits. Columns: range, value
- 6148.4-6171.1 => 5.333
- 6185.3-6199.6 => 5.566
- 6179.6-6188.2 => 5.811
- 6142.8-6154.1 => 5.803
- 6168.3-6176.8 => 5.509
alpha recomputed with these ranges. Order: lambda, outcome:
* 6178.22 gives 5.658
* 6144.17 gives 5.803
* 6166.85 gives 5.67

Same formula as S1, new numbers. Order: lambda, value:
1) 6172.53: 5.752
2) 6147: 5.865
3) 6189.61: 5.693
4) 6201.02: 6.094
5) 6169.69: 5.91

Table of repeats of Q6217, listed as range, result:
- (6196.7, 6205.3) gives 6.163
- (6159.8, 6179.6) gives 5.91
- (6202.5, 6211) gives 6.336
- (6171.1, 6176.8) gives 5.752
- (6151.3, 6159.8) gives 5.914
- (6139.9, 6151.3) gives 6.093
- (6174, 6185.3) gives 5.857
